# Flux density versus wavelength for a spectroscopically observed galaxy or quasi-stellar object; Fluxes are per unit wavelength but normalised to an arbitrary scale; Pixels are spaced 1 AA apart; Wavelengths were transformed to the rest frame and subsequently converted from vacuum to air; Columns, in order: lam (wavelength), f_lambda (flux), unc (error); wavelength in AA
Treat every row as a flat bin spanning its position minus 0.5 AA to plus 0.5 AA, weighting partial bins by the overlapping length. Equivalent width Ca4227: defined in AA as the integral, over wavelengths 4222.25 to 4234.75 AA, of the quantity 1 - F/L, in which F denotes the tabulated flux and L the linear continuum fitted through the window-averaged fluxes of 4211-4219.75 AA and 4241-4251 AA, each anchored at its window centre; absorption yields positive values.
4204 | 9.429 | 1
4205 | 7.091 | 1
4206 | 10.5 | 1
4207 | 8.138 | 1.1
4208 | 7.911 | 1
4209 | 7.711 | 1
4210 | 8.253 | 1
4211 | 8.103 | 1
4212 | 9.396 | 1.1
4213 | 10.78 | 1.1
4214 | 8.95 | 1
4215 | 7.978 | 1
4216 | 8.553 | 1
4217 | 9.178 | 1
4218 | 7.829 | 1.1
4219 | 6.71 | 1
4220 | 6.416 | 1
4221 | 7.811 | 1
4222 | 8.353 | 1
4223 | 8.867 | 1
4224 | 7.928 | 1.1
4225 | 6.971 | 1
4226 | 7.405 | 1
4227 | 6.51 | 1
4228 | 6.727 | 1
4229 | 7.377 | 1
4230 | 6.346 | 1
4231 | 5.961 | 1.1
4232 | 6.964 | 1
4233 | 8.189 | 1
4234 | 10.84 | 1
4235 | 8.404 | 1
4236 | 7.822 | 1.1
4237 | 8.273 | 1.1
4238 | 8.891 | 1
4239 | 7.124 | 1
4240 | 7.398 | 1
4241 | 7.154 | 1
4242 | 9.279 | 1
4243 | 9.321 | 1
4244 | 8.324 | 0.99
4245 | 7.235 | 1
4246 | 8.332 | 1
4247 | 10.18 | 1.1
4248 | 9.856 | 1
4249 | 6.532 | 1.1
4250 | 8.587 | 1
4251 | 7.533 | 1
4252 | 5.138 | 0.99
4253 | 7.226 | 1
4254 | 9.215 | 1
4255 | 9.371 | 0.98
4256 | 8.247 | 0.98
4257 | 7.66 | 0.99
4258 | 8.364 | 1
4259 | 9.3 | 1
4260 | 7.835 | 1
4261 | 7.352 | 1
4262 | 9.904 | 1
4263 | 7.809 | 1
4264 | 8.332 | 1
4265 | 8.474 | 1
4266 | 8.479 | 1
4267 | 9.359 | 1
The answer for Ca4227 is 1.5 AA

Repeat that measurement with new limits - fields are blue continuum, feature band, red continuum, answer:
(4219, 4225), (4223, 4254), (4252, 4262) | 0.4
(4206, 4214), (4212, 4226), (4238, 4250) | 0.7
